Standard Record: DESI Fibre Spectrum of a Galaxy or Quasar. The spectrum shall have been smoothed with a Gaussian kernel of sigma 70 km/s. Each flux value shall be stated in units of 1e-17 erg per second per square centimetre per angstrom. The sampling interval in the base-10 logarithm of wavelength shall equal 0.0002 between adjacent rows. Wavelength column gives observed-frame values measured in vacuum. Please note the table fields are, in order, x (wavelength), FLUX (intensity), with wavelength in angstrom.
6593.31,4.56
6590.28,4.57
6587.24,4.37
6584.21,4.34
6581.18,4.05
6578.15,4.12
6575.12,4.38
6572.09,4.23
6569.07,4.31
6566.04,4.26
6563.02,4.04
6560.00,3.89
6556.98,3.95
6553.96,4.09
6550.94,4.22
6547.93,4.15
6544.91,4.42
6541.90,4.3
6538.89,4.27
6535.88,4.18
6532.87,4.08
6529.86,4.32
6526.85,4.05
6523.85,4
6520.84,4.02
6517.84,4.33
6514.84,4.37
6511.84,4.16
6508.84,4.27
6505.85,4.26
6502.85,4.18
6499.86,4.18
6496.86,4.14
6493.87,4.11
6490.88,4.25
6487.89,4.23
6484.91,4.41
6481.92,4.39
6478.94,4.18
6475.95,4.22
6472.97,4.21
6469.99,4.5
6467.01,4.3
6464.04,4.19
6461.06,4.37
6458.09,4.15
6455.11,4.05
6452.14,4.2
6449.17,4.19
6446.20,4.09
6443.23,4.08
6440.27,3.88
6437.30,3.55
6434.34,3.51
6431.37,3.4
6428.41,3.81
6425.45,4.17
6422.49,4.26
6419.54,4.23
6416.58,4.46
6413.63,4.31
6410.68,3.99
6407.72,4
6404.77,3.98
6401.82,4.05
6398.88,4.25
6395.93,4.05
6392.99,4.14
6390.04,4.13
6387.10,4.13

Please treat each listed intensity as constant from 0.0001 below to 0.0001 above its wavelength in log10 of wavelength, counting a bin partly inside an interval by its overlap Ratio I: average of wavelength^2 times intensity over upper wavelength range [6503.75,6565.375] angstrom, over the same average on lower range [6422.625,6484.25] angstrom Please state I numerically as 1.05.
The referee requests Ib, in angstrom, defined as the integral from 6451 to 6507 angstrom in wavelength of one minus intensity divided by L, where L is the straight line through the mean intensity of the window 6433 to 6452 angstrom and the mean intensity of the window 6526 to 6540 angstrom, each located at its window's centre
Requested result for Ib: -3.1 angstrom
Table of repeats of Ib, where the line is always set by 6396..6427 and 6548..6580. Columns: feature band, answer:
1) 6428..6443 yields 1.8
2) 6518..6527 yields 0.2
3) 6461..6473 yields -0.5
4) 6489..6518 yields -0.5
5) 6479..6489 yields -0.4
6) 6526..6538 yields 0.0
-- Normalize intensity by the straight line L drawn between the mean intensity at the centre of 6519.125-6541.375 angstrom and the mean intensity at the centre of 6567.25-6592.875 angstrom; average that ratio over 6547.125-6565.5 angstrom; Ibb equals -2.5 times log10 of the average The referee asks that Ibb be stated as 0.04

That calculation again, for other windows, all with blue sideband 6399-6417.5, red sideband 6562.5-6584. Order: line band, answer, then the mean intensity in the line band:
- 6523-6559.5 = 0.01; 4.16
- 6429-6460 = 0.06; 3.91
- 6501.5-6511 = -0.01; 4.23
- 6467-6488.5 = -0.04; 4.31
